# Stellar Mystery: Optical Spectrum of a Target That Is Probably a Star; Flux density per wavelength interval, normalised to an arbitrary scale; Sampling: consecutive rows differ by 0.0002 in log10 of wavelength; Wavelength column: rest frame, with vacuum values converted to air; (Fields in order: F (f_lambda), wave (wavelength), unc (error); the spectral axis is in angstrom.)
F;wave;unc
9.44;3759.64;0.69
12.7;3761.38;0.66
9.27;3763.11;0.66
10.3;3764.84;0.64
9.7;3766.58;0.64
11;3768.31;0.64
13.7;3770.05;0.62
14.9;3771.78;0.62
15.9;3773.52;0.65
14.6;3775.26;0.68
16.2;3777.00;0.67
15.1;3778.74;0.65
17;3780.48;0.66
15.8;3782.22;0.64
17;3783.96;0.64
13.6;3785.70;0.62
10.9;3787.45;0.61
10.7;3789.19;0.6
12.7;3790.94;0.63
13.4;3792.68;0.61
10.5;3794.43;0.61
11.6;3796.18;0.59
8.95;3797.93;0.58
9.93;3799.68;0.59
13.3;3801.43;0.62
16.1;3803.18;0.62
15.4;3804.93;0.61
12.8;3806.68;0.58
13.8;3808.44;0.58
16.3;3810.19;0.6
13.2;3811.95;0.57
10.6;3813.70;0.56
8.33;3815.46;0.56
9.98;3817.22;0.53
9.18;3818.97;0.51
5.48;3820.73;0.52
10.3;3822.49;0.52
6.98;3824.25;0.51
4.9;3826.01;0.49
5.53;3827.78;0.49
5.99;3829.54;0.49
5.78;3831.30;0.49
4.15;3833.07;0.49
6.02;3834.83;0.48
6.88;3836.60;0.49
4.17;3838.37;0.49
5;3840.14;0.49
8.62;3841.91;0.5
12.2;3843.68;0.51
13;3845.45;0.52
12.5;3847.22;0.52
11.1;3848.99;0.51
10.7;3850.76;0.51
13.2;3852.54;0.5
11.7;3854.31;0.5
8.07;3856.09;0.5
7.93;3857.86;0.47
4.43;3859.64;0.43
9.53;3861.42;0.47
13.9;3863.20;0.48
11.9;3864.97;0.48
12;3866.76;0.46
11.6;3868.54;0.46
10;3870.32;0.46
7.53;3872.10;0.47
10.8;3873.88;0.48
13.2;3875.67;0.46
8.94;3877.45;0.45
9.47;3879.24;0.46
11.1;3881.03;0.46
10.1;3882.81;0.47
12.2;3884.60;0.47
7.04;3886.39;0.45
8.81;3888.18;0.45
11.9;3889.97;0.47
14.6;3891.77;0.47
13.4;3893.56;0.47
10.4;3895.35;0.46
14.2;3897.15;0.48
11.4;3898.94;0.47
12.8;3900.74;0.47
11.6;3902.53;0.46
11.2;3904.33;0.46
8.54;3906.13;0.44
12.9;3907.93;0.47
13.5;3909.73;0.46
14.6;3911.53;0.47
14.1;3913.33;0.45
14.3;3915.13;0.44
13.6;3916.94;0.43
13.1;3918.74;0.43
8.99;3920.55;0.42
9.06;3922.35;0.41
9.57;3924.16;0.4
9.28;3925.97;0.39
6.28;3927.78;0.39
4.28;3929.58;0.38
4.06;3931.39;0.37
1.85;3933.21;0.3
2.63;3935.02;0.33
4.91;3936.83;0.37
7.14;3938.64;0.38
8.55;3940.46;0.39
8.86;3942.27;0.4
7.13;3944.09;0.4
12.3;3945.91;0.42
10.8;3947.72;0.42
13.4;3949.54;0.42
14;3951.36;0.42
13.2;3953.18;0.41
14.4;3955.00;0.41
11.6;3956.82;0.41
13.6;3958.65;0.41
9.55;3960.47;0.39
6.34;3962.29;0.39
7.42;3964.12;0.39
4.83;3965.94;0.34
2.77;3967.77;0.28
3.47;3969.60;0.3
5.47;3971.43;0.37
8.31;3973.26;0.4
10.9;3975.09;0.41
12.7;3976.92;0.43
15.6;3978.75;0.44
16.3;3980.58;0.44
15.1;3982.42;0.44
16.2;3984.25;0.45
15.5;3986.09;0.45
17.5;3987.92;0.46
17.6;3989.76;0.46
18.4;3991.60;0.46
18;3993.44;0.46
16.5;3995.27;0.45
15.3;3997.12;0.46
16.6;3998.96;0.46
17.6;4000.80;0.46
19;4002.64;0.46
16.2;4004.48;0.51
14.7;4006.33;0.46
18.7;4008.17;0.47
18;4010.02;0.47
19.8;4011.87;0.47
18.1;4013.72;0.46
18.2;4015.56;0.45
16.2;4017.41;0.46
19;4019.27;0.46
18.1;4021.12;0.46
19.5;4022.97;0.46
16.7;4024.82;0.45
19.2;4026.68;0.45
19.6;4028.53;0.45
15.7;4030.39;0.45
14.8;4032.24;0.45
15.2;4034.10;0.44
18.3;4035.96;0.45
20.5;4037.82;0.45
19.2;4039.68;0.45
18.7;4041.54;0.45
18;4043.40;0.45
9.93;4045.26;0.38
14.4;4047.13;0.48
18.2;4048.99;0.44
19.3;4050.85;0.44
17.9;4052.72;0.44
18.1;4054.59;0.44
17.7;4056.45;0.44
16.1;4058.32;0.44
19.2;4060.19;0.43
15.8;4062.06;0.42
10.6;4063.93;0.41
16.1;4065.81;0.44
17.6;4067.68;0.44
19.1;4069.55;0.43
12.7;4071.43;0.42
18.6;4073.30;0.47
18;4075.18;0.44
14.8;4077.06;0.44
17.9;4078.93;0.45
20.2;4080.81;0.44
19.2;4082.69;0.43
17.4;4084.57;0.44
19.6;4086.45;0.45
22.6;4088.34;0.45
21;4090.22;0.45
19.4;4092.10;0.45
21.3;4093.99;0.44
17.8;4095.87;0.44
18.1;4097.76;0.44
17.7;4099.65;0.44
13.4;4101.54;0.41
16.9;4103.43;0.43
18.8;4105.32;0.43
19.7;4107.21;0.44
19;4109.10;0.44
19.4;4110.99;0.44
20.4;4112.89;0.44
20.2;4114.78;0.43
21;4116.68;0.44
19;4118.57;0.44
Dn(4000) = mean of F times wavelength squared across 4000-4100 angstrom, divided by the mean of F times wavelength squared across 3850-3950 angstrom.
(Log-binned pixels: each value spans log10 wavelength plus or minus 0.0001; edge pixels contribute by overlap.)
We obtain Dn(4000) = 1.88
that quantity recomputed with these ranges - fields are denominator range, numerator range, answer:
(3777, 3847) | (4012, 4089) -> 1.86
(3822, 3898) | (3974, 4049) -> 1.90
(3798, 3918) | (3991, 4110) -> 1.85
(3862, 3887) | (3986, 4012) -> 1.72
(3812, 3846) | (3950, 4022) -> 2.02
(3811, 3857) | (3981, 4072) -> 2.19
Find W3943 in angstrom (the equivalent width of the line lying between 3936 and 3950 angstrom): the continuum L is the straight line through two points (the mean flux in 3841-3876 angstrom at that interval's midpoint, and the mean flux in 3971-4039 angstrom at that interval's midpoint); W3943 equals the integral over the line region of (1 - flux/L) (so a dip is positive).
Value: 5.04 angstrom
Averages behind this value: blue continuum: 10.7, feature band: 9.03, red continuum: 16.6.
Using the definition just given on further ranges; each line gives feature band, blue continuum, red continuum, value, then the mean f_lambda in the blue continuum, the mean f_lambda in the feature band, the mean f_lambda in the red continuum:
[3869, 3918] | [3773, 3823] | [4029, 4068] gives 9.2 angstrom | 12.7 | 11.6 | 16.7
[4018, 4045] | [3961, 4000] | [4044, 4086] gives -4.9 angstrom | 12.4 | 17.8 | 16.8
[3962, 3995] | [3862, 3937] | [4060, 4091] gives 4.3 angstrom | 10.4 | 12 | 17.6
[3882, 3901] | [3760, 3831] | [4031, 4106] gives 3.2 angstrom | 11.8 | 11.5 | 17.5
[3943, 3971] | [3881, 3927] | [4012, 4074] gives 8.4 angstrom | 11.6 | 9.57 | 17.2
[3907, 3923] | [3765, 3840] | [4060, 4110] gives 1.2 angstrom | 11.1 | 12.7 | 17.9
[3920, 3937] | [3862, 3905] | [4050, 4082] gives 8.8 angstrom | 11.2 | 6.08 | 17.1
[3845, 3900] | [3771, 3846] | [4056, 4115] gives 7.6 angstrom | 11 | 10.8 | 18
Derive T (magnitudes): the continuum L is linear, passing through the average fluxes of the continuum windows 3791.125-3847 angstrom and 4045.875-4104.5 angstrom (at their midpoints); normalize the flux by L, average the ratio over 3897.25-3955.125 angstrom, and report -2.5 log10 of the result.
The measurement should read 0.27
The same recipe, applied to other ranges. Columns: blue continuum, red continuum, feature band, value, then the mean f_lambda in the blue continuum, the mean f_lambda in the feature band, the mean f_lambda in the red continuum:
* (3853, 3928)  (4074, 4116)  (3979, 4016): -0.14 mag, 11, 17.1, 18.8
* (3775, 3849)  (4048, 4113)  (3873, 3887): 0.21 mag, 10.8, 10.4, 18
